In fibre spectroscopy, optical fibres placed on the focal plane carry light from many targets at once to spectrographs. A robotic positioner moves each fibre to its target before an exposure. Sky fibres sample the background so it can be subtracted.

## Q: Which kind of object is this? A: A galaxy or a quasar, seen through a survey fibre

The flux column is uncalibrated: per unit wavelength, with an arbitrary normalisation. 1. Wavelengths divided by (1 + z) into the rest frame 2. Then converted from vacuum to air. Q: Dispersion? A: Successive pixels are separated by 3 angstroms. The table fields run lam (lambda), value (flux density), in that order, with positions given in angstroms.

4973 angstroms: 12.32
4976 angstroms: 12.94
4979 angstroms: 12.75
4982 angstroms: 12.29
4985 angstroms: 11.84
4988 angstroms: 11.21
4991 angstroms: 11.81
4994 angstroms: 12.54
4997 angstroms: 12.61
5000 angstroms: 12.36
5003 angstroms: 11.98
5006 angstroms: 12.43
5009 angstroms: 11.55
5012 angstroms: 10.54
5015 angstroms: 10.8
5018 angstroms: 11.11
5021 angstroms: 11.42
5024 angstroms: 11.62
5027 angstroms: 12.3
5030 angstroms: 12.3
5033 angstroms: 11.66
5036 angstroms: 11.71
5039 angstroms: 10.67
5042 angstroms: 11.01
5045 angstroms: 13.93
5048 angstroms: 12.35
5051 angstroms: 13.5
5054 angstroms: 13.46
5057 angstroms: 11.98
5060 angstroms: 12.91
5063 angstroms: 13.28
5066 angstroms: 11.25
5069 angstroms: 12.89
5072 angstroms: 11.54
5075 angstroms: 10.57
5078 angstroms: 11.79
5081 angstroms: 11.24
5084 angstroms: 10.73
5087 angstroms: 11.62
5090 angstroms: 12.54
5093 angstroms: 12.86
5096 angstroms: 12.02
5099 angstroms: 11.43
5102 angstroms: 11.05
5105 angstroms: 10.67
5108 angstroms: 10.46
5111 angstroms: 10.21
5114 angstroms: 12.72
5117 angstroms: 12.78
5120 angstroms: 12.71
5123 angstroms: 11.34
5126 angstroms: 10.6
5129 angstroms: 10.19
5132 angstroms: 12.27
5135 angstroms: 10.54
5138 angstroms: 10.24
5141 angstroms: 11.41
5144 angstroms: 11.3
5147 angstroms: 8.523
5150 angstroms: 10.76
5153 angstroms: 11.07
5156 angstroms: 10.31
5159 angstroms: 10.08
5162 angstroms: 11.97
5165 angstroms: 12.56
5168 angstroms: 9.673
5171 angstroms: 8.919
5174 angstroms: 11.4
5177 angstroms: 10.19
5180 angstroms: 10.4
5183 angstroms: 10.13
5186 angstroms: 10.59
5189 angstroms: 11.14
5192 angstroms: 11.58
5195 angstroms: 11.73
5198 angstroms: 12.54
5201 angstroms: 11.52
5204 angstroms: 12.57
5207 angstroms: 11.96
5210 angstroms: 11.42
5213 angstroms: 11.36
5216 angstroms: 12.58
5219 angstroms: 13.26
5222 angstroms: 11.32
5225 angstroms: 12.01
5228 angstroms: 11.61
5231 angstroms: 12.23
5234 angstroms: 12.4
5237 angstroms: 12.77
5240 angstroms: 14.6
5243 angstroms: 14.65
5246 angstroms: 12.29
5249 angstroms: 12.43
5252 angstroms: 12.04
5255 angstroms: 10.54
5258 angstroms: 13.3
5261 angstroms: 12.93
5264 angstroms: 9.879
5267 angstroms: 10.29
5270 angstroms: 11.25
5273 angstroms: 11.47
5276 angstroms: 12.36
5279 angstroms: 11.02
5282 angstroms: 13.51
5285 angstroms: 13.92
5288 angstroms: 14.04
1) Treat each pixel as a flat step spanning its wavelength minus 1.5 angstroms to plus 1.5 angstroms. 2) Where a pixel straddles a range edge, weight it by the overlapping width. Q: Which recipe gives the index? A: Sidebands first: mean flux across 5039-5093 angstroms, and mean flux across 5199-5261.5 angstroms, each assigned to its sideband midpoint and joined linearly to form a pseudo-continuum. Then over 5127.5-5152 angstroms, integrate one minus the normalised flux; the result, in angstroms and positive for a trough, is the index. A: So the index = 3.1 angstroms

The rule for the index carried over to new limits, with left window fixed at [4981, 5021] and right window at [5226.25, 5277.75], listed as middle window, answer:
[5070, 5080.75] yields 0.5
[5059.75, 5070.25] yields -0.6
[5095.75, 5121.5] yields 0.9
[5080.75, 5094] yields 0.1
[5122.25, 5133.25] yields 0.8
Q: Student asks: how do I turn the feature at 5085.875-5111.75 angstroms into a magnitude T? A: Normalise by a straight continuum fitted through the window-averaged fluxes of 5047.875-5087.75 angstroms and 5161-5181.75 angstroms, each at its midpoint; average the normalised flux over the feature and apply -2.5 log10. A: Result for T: 0.020 mag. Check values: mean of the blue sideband 12.1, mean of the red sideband 10.7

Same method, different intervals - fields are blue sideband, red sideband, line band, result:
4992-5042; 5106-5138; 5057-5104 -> -0.03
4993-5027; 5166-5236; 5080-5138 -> 0.01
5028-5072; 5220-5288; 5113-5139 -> 0.07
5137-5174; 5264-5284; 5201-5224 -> -0.09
